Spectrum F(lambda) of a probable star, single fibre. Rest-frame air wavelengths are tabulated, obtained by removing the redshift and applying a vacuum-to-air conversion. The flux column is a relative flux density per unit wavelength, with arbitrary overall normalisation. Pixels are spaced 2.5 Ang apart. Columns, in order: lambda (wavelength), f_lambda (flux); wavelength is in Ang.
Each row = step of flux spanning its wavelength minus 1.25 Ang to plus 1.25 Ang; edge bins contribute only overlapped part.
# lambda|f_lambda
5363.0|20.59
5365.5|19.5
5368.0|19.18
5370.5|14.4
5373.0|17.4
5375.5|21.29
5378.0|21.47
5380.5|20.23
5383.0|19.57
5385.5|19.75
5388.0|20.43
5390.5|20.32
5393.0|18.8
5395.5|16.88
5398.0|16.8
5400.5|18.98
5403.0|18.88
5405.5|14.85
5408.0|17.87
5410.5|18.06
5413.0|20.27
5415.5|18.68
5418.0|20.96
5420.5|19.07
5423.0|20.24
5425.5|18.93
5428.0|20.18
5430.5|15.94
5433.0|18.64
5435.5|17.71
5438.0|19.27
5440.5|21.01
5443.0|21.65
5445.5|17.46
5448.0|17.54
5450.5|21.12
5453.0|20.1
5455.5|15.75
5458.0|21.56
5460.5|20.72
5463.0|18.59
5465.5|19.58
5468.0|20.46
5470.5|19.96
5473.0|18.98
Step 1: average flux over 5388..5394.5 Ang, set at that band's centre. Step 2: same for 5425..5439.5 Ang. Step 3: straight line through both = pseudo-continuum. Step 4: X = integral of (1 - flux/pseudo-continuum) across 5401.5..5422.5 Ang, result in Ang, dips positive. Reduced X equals 0.4 Ang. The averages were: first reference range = 19.6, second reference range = 18.5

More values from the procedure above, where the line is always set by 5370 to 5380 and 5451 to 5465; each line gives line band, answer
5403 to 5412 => 0.9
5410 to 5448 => 0.3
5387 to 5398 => 0.2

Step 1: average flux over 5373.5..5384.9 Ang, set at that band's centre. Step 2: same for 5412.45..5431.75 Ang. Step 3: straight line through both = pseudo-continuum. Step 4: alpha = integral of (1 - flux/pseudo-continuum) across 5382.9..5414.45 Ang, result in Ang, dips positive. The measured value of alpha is 2.1 Ang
